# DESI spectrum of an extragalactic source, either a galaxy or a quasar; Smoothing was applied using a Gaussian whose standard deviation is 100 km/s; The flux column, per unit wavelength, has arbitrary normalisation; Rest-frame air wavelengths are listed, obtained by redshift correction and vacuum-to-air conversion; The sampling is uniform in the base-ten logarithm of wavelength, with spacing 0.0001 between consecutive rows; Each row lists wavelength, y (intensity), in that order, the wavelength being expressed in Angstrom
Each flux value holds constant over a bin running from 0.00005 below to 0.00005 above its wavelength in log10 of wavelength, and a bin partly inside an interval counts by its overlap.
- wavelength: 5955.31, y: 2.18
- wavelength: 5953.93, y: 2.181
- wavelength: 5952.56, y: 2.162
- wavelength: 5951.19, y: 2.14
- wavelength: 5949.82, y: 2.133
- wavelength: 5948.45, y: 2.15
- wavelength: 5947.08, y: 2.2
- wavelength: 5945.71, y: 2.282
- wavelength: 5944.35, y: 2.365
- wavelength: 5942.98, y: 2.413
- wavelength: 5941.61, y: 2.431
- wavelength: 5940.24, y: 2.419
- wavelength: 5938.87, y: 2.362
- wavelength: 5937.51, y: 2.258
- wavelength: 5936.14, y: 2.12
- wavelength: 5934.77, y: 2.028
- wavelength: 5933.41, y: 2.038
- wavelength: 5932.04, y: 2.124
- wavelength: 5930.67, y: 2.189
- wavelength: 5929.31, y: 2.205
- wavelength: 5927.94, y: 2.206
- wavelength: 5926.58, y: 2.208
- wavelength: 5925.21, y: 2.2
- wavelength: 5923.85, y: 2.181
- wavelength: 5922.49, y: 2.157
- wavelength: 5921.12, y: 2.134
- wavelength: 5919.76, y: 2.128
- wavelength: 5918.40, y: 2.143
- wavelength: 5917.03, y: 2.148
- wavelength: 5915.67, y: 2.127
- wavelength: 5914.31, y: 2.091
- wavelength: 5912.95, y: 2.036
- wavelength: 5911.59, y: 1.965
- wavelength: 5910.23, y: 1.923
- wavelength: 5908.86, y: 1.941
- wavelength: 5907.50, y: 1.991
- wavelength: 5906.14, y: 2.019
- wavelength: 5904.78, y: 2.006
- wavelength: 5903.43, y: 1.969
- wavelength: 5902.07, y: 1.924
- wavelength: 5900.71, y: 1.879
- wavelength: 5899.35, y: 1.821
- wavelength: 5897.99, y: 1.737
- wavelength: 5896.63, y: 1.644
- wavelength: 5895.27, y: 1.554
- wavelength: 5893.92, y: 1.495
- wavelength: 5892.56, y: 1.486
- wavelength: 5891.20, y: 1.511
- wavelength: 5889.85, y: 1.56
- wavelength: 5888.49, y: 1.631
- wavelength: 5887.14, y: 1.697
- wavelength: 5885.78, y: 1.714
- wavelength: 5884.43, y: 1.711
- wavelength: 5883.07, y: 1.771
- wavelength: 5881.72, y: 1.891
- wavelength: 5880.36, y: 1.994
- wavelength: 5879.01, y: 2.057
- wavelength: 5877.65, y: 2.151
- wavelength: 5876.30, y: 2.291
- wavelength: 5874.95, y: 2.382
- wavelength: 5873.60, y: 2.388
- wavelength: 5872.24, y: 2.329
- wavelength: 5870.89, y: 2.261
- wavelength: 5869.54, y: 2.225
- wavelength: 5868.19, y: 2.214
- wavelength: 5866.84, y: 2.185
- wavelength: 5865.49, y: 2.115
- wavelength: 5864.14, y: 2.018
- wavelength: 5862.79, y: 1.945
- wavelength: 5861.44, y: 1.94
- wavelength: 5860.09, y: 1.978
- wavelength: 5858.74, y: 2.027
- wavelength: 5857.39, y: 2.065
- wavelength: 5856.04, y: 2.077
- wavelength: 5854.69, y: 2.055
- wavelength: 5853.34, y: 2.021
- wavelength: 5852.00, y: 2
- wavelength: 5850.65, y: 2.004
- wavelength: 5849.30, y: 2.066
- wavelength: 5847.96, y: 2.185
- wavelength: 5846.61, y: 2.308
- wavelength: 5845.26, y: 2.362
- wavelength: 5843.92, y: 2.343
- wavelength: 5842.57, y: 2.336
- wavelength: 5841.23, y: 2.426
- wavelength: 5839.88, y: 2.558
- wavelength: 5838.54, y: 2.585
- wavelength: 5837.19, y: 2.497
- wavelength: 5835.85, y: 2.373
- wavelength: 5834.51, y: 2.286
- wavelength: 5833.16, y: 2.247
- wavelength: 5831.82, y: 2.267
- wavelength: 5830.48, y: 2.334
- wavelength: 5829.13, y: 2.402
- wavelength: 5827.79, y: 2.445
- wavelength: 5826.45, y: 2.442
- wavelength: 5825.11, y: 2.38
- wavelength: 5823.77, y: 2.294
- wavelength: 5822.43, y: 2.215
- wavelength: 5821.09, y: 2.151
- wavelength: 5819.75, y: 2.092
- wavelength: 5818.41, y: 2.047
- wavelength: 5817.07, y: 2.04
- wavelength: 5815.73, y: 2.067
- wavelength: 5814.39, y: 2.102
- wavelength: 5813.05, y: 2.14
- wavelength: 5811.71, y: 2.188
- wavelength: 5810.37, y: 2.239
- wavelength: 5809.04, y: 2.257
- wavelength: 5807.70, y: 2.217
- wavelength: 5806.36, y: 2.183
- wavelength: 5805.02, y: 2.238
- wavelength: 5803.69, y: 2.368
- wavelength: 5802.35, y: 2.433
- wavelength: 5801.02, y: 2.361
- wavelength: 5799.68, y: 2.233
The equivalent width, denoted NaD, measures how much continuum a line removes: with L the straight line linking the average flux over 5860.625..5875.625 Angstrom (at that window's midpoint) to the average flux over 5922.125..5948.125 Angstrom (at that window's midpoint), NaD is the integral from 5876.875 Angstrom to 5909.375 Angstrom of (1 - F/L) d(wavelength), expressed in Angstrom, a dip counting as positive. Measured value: 5.9 Angstrom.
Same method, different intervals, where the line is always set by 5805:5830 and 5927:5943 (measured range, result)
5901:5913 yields 1.37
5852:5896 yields 5.16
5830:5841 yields -0.88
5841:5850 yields -0.25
